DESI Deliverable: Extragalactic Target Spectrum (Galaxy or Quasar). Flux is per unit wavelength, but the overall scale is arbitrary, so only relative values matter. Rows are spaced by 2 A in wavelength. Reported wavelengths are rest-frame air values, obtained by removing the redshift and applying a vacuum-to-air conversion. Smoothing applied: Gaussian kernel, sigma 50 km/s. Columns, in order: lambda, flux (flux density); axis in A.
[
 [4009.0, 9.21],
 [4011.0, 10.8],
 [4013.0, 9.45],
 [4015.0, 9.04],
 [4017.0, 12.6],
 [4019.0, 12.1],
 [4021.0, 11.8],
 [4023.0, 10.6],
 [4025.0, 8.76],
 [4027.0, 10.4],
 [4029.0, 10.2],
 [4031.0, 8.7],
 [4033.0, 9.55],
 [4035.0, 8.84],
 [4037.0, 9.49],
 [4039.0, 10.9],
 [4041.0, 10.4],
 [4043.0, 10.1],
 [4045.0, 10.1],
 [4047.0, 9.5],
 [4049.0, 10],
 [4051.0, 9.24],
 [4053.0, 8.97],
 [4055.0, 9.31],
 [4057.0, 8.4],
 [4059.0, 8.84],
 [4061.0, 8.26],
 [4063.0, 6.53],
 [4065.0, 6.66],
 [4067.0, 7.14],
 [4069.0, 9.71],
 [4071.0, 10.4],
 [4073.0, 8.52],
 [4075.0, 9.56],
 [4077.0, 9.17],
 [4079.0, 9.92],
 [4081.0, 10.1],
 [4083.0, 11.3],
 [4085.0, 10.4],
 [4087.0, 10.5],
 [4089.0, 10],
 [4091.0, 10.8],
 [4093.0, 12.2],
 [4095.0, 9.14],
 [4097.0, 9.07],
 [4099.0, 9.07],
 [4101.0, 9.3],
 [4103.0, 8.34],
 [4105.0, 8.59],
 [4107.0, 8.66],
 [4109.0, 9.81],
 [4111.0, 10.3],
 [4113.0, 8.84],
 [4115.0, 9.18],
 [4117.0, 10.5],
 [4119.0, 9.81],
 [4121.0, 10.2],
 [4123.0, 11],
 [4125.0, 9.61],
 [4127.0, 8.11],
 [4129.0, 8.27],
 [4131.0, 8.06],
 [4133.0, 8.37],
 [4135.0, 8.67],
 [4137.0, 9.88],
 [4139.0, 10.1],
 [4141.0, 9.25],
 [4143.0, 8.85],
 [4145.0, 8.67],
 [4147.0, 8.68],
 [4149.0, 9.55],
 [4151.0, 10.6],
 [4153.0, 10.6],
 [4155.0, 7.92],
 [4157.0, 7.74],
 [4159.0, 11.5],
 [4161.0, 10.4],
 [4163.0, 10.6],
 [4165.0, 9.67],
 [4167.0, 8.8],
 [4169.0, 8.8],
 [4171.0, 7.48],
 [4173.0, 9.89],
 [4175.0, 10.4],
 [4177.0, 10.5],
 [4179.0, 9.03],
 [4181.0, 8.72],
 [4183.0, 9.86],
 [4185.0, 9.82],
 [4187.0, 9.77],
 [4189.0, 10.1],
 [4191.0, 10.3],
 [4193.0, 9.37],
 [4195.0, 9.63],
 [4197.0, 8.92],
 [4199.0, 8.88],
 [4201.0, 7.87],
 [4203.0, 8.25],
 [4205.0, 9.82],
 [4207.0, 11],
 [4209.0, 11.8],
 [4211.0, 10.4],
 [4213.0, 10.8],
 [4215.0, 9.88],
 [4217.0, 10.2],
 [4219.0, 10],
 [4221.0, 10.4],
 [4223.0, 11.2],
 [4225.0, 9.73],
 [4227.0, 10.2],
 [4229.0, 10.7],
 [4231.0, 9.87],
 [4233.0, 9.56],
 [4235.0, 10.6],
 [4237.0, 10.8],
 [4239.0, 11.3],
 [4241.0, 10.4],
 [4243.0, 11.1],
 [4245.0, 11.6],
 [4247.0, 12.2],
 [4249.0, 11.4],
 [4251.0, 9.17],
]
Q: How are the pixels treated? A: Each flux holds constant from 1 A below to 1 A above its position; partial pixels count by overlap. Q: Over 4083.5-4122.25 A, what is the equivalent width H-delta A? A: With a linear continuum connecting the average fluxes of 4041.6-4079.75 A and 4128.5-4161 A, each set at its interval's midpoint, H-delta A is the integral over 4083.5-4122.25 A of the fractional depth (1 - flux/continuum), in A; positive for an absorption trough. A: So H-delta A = -2.78 A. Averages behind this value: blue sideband 8.97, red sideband 9.22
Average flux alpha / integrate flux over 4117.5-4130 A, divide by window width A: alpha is 9.54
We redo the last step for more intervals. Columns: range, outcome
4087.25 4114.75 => 9.56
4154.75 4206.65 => 9.43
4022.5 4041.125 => 9.73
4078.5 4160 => 9.55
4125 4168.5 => 9.25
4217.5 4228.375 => 10.3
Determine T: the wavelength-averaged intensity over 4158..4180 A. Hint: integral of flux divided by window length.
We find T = 9.73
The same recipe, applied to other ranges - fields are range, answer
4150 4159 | 9.47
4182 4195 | 9.85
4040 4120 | 9.42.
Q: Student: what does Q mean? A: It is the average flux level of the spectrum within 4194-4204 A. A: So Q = 8.71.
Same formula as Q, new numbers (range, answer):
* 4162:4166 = 10.1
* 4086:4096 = 10.5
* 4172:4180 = 9.96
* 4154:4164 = 9.63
